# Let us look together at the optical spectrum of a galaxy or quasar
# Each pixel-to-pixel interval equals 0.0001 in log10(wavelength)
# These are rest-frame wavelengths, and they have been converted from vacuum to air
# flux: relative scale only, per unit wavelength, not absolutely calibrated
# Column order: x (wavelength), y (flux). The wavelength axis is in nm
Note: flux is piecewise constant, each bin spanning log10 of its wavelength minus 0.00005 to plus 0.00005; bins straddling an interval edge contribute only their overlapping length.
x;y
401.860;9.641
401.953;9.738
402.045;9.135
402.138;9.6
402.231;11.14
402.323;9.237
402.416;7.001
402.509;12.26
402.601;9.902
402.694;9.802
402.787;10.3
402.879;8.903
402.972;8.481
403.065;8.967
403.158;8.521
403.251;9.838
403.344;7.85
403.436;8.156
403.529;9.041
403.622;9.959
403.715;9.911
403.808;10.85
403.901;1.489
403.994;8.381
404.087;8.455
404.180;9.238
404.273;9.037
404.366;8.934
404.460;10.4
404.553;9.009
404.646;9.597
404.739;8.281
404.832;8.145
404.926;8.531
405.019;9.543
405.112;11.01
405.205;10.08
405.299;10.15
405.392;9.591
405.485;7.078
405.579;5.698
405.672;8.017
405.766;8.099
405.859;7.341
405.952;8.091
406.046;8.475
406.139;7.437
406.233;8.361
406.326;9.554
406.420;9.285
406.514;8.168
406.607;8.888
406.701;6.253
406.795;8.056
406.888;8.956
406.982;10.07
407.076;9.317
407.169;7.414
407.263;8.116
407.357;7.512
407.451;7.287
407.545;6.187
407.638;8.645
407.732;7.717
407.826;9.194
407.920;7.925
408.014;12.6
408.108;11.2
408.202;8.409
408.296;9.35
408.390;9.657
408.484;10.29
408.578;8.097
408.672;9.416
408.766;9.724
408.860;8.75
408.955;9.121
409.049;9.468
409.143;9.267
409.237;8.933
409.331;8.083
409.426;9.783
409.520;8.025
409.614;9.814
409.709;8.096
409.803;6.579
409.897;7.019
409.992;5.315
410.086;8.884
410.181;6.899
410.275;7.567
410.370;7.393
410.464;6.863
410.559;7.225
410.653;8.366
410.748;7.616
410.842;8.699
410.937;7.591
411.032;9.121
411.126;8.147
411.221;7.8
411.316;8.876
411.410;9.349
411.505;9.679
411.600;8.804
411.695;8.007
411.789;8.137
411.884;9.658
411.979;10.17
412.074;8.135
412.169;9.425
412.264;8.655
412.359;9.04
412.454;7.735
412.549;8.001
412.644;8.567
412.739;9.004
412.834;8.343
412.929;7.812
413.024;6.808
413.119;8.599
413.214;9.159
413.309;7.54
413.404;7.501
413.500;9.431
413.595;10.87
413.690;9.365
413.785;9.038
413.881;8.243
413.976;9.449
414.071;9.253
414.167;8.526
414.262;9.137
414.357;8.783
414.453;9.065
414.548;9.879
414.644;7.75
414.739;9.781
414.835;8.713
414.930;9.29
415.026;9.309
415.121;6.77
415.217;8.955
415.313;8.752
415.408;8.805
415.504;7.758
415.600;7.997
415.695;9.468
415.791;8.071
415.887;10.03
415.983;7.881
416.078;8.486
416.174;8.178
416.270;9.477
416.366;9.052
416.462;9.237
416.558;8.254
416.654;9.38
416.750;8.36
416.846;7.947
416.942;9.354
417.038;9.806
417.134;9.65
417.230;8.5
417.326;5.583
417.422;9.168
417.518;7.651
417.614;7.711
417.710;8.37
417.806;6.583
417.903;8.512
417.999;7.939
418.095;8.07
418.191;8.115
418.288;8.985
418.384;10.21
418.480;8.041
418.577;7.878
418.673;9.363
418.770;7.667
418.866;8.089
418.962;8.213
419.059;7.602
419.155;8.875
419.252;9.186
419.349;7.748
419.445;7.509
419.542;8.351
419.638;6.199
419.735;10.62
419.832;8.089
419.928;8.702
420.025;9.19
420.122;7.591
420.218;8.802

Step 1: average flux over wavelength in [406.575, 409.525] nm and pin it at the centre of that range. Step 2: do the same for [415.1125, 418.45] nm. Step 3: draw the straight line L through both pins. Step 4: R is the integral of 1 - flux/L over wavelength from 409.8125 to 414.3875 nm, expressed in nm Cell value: 0.14 nm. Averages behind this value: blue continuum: 8.81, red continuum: 8.51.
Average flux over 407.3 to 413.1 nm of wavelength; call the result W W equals 8.49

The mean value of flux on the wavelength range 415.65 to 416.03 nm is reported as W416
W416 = 8.84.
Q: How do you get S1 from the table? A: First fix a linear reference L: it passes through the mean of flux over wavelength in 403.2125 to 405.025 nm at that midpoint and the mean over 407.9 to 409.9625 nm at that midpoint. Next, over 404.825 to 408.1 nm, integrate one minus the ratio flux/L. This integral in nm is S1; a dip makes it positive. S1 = 0.13 nm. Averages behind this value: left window 8.71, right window 9.05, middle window 8.52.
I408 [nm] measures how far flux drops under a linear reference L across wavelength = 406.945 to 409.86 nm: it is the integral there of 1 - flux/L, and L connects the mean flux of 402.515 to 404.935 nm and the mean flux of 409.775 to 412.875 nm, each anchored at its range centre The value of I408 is -0.12 nm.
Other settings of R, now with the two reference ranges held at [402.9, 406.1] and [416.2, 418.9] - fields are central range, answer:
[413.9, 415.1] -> -0.071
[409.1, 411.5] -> 0.137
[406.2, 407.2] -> 0.003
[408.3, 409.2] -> -0.075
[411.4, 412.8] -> -0.043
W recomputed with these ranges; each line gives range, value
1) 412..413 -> 8.48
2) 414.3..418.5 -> 8.59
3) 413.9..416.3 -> 8.77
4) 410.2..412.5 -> 8.4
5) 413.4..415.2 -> 8.99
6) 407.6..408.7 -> 9.38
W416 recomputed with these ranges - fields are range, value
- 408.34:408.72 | 9.37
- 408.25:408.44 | 9.52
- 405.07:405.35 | 10.4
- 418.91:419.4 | 8.32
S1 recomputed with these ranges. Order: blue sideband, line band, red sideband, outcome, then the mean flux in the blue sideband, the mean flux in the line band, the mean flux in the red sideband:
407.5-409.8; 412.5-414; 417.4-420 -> 0.015 nm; 9.03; 8.6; 8.28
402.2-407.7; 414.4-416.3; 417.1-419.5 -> -0.093 nm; 8.67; 8.71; 8.2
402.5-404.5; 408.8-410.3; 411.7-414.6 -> 0.101 nm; 8.97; 8.25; 8.77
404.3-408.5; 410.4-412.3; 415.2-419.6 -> 0.017 nm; 8.7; 8.51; 8.44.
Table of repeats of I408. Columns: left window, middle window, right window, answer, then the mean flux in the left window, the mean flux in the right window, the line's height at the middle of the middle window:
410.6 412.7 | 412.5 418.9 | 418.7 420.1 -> -0.11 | 8.62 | 8.29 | 8.44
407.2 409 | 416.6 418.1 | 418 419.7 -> 0.01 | 8.89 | 8.25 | 8.34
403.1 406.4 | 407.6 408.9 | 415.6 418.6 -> -0.11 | 8.64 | 8.51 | 8.6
